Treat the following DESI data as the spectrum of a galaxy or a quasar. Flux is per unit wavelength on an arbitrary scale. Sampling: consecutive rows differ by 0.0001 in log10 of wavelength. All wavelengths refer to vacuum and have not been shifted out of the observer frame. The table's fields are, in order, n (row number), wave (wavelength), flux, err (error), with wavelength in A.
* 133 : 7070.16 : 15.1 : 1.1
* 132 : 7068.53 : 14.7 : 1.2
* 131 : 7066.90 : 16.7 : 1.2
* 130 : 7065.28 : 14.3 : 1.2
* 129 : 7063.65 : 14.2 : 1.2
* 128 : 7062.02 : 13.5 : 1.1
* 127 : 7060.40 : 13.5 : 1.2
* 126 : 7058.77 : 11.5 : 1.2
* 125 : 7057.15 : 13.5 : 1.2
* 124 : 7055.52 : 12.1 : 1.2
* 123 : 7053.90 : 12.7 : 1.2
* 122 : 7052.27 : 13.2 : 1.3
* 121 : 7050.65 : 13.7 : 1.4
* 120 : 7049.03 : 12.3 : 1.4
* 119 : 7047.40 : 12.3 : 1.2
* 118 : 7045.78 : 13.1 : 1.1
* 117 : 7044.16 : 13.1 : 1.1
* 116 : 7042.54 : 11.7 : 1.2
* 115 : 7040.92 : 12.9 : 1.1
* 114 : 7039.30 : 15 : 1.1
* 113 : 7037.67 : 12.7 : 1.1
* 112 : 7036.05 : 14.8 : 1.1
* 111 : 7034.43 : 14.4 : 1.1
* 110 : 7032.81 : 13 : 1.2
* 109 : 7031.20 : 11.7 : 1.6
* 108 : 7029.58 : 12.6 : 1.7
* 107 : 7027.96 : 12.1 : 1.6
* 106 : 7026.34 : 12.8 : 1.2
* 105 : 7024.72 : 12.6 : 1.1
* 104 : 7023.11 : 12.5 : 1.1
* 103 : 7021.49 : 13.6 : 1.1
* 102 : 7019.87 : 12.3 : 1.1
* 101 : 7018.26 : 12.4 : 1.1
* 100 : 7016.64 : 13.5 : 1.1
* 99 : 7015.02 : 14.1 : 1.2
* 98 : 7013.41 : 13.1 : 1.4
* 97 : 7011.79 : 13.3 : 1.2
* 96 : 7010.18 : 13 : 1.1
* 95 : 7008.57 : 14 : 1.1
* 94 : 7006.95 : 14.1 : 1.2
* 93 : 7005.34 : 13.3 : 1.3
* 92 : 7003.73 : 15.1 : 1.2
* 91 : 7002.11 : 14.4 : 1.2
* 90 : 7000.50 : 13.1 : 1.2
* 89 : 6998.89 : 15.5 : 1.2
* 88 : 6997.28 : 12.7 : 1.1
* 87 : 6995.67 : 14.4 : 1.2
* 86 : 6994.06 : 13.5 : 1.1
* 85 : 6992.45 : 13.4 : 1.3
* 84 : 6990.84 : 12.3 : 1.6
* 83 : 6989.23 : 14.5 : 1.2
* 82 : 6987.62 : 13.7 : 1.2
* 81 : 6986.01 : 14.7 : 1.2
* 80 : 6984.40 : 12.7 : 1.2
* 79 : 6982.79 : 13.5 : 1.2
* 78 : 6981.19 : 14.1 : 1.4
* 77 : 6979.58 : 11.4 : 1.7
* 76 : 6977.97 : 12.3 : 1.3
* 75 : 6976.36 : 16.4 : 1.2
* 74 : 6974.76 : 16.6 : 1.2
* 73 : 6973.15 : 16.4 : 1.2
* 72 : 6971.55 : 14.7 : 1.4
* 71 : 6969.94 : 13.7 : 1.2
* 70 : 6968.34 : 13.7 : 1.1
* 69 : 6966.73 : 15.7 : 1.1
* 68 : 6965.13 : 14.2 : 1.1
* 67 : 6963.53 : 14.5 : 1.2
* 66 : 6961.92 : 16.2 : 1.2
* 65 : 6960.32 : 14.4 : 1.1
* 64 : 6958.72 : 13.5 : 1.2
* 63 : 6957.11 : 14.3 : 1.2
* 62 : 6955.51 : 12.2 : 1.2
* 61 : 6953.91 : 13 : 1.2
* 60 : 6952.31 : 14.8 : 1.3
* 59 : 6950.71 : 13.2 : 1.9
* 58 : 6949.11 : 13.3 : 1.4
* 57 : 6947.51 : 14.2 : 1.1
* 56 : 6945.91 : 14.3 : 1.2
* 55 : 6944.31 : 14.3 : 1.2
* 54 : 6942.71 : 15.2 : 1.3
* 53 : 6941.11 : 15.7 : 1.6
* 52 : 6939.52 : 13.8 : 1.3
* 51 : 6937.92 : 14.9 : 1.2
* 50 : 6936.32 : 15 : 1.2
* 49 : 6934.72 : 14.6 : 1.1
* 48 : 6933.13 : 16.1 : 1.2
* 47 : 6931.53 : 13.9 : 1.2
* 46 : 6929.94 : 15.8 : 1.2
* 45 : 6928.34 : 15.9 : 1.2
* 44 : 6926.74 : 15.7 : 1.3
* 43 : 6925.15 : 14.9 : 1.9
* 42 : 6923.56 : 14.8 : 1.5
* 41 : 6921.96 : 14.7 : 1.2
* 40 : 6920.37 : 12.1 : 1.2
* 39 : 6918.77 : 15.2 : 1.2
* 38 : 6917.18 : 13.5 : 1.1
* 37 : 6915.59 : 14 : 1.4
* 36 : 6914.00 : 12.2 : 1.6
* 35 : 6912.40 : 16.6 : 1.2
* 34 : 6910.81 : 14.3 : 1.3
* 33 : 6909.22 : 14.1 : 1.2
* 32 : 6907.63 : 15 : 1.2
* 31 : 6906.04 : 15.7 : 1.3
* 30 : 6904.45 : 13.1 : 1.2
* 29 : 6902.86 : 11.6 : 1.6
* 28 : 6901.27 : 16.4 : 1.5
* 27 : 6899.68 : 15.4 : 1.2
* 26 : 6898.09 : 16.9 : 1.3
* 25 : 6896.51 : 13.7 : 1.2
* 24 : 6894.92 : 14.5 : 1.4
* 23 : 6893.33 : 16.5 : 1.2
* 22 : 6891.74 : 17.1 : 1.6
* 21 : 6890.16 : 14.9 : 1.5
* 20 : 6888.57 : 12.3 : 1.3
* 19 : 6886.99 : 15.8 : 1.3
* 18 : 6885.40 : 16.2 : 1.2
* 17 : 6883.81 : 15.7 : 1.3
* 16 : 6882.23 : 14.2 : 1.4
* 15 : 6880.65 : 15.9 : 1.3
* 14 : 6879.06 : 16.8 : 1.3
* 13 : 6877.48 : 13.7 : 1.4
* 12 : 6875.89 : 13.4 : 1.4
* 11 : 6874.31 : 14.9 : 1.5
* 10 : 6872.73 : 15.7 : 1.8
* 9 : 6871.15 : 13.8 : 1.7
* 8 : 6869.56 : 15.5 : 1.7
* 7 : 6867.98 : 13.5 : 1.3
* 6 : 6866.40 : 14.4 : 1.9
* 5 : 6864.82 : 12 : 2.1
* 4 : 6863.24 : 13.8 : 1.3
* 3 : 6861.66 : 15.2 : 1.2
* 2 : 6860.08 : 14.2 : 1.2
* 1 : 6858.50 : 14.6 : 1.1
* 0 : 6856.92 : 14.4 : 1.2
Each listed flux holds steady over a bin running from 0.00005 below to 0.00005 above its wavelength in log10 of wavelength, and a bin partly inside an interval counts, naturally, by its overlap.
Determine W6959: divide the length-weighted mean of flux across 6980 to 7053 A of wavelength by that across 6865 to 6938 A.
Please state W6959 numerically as 0.9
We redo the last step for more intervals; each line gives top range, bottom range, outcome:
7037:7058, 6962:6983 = 0.89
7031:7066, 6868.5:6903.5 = 0.88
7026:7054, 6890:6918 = 0.88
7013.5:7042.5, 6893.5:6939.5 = 0.89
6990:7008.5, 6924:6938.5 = 0.91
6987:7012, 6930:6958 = 0.96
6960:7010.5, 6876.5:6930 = 0.95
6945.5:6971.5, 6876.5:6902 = 0.92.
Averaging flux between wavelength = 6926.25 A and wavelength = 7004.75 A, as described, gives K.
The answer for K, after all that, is 14.3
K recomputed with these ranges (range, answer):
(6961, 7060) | 13.5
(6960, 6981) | 14.6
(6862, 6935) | 14.7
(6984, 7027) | 13.5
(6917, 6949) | 14.7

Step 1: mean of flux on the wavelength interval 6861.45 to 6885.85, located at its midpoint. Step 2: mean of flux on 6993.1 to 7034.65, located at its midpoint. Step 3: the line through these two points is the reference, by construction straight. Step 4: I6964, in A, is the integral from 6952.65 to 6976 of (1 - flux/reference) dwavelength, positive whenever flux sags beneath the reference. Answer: -1.3 A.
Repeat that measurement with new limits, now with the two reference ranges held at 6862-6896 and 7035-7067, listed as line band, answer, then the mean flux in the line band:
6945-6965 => 0.2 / 14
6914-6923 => 0.4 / 13.8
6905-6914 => -0.2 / 14.8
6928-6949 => -0.8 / 14.8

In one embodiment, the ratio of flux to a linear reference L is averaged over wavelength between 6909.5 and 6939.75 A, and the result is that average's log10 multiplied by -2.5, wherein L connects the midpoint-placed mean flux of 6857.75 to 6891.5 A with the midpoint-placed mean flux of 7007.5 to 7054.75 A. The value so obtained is -0.04 mag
